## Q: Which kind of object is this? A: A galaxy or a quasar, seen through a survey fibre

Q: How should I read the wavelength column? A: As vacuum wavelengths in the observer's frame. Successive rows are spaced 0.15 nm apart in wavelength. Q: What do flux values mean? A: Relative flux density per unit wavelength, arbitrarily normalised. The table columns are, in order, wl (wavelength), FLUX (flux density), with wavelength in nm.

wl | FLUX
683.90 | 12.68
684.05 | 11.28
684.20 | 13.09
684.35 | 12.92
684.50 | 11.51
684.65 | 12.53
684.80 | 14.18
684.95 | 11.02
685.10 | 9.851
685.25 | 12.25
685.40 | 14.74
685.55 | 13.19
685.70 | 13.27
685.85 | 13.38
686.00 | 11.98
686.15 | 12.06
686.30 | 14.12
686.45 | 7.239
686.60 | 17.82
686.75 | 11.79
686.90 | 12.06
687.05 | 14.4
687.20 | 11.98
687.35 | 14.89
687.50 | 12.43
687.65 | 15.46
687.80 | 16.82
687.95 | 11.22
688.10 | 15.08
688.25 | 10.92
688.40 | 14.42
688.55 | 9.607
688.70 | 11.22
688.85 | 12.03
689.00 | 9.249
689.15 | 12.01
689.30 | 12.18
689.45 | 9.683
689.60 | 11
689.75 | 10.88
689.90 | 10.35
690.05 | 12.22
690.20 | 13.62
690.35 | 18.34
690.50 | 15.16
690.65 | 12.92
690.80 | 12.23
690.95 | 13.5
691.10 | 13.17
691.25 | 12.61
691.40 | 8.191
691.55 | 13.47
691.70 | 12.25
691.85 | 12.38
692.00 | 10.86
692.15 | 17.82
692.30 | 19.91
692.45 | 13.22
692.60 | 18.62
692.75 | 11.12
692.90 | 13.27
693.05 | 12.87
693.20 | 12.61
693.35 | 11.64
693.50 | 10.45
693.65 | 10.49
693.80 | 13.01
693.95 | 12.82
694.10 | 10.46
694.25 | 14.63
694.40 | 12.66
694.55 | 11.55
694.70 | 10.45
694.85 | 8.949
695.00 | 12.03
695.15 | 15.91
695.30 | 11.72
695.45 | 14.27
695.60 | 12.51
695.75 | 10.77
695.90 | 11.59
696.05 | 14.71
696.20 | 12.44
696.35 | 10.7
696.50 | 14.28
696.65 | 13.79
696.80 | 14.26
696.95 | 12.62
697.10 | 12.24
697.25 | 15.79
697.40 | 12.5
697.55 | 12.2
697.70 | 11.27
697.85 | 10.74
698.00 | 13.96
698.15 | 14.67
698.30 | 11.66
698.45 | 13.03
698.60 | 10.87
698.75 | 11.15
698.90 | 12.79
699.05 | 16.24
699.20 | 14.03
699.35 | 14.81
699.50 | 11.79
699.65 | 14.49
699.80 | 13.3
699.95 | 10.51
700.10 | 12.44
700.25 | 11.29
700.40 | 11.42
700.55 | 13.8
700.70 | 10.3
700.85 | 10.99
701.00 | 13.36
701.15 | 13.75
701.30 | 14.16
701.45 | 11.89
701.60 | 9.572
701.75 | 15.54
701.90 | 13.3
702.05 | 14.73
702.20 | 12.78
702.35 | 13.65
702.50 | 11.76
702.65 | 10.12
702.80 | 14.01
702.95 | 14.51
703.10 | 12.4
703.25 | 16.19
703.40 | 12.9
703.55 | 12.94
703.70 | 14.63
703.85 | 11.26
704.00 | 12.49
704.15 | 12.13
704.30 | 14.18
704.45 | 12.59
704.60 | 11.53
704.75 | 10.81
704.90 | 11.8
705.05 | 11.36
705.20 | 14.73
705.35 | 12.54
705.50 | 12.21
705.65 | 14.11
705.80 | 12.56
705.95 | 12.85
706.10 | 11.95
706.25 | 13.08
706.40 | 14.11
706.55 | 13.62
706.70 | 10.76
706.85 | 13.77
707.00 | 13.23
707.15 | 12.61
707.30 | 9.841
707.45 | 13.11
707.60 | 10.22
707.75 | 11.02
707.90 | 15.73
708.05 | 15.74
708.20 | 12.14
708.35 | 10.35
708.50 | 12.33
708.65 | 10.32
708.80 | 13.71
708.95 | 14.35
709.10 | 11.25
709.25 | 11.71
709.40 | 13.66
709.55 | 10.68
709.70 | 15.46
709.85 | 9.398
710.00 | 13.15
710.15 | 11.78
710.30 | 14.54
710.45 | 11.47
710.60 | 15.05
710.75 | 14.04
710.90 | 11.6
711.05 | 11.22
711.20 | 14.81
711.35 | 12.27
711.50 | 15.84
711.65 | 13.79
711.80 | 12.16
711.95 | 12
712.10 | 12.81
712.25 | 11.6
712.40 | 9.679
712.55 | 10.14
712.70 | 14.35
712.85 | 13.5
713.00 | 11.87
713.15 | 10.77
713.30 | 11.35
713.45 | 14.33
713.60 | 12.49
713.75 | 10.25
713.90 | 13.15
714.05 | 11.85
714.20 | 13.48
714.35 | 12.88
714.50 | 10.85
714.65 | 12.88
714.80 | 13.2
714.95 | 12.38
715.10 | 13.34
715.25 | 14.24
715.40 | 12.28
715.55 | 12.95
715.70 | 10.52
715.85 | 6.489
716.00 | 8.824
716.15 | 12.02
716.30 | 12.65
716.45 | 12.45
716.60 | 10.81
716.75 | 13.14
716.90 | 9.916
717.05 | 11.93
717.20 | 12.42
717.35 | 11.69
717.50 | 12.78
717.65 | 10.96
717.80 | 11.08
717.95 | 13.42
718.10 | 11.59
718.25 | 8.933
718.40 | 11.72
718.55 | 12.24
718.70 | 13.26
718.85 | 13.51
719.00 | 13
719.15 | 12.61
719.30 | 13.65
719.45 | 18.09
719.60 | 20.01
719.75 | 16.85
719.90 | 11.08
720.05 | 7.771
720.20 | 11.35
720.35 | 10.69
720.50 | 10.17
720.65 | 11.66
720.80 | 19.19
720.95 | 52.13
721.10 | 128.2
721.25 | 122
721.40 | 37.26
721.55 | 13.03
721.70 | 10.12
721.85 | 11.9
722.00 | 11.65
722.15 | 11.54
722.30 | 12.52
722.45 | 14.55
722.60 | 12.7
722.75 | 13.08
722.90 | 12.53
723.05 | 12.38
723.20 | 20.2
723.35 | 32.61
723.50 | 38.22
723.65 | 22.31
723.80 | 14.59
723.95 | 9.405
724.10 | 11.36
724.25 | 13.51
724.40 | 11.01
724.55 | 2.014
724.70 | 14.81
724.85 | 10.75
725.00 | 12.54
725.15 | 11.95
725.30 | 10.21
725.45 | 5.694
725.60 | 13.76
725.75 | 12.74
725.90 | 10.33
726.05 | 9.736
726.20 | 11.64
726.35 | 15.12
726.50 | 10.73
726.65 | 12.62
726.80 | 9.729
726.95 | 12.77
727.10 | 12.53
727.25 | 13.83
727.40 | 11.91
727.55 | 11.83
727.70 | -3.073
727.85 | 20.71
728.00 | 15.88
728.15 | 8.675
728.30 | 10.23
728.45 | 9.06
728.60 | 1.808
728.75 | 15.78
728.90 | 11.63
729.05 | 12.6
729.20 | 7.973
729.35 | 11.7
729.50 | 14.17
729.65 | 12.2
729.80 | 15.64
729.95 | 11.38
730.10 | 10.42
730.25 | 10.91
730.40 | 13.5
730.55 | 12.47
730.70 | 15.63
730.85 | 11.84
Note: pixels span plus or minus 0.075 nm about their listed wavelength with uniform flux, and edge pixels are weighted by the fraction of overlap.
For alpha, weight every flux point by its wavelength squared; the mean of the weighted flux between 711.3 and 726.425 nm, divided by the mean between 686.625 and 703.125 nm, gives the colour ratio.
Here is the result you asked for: 1.31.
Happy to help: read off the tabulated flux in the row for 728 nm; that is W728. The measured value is 15.88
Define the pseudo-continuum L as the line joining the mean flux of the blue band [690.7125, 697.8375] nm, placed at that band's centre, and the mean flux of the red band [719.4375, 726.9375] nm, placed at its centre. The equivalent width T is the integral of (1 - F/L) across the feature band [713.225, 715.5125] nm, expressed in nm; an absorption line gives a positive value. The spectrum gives 0.61 nm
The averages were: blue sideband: 12.8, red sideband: 19.2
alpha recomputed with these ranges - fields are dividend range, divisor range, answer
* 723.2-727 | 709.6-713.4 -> 1.13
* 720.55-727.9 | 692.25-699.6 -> 1.60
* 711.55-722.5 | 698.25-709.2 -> 1.33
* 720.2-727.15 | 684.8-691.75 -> 1.71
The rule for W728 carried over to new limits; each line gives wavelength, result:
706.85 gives 13.77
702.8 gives 14.01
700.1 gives 12.44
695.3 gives 11.72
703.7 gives 14.63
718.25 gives 8.933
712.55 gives 10.14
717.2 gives 12.42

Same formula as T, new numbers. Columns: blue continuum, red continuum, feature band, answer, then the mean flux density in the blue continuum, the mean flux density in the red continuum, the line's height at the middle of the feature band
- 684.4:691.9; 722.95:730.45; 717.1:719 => 0.097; 12.6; 12.7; 12.7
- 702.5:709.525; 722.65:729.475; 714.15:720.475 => 0.212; 12.7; 12.7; 12.7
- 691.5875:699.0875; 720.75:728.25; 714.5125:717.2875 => 0.865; 12.8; 18.9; 17.1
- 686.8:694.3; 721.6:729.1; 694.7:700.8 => 0.069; 12.8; 12.7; 12.8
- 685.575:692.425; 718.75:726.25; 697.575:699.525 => 0.244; 12.9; 19.3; 14.7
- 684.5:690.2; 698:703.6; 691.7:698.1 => -0.083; 12.4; 12.9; 12.7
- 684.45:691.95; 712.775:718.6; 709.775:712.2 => -0.172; 12.6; 11.9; 12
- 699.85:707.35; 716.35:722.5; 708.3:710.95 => 0.482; 12.7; 19.6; 15.3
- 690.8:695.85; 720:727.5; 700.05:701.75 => 0.242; 12.7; 18.9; 14.3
